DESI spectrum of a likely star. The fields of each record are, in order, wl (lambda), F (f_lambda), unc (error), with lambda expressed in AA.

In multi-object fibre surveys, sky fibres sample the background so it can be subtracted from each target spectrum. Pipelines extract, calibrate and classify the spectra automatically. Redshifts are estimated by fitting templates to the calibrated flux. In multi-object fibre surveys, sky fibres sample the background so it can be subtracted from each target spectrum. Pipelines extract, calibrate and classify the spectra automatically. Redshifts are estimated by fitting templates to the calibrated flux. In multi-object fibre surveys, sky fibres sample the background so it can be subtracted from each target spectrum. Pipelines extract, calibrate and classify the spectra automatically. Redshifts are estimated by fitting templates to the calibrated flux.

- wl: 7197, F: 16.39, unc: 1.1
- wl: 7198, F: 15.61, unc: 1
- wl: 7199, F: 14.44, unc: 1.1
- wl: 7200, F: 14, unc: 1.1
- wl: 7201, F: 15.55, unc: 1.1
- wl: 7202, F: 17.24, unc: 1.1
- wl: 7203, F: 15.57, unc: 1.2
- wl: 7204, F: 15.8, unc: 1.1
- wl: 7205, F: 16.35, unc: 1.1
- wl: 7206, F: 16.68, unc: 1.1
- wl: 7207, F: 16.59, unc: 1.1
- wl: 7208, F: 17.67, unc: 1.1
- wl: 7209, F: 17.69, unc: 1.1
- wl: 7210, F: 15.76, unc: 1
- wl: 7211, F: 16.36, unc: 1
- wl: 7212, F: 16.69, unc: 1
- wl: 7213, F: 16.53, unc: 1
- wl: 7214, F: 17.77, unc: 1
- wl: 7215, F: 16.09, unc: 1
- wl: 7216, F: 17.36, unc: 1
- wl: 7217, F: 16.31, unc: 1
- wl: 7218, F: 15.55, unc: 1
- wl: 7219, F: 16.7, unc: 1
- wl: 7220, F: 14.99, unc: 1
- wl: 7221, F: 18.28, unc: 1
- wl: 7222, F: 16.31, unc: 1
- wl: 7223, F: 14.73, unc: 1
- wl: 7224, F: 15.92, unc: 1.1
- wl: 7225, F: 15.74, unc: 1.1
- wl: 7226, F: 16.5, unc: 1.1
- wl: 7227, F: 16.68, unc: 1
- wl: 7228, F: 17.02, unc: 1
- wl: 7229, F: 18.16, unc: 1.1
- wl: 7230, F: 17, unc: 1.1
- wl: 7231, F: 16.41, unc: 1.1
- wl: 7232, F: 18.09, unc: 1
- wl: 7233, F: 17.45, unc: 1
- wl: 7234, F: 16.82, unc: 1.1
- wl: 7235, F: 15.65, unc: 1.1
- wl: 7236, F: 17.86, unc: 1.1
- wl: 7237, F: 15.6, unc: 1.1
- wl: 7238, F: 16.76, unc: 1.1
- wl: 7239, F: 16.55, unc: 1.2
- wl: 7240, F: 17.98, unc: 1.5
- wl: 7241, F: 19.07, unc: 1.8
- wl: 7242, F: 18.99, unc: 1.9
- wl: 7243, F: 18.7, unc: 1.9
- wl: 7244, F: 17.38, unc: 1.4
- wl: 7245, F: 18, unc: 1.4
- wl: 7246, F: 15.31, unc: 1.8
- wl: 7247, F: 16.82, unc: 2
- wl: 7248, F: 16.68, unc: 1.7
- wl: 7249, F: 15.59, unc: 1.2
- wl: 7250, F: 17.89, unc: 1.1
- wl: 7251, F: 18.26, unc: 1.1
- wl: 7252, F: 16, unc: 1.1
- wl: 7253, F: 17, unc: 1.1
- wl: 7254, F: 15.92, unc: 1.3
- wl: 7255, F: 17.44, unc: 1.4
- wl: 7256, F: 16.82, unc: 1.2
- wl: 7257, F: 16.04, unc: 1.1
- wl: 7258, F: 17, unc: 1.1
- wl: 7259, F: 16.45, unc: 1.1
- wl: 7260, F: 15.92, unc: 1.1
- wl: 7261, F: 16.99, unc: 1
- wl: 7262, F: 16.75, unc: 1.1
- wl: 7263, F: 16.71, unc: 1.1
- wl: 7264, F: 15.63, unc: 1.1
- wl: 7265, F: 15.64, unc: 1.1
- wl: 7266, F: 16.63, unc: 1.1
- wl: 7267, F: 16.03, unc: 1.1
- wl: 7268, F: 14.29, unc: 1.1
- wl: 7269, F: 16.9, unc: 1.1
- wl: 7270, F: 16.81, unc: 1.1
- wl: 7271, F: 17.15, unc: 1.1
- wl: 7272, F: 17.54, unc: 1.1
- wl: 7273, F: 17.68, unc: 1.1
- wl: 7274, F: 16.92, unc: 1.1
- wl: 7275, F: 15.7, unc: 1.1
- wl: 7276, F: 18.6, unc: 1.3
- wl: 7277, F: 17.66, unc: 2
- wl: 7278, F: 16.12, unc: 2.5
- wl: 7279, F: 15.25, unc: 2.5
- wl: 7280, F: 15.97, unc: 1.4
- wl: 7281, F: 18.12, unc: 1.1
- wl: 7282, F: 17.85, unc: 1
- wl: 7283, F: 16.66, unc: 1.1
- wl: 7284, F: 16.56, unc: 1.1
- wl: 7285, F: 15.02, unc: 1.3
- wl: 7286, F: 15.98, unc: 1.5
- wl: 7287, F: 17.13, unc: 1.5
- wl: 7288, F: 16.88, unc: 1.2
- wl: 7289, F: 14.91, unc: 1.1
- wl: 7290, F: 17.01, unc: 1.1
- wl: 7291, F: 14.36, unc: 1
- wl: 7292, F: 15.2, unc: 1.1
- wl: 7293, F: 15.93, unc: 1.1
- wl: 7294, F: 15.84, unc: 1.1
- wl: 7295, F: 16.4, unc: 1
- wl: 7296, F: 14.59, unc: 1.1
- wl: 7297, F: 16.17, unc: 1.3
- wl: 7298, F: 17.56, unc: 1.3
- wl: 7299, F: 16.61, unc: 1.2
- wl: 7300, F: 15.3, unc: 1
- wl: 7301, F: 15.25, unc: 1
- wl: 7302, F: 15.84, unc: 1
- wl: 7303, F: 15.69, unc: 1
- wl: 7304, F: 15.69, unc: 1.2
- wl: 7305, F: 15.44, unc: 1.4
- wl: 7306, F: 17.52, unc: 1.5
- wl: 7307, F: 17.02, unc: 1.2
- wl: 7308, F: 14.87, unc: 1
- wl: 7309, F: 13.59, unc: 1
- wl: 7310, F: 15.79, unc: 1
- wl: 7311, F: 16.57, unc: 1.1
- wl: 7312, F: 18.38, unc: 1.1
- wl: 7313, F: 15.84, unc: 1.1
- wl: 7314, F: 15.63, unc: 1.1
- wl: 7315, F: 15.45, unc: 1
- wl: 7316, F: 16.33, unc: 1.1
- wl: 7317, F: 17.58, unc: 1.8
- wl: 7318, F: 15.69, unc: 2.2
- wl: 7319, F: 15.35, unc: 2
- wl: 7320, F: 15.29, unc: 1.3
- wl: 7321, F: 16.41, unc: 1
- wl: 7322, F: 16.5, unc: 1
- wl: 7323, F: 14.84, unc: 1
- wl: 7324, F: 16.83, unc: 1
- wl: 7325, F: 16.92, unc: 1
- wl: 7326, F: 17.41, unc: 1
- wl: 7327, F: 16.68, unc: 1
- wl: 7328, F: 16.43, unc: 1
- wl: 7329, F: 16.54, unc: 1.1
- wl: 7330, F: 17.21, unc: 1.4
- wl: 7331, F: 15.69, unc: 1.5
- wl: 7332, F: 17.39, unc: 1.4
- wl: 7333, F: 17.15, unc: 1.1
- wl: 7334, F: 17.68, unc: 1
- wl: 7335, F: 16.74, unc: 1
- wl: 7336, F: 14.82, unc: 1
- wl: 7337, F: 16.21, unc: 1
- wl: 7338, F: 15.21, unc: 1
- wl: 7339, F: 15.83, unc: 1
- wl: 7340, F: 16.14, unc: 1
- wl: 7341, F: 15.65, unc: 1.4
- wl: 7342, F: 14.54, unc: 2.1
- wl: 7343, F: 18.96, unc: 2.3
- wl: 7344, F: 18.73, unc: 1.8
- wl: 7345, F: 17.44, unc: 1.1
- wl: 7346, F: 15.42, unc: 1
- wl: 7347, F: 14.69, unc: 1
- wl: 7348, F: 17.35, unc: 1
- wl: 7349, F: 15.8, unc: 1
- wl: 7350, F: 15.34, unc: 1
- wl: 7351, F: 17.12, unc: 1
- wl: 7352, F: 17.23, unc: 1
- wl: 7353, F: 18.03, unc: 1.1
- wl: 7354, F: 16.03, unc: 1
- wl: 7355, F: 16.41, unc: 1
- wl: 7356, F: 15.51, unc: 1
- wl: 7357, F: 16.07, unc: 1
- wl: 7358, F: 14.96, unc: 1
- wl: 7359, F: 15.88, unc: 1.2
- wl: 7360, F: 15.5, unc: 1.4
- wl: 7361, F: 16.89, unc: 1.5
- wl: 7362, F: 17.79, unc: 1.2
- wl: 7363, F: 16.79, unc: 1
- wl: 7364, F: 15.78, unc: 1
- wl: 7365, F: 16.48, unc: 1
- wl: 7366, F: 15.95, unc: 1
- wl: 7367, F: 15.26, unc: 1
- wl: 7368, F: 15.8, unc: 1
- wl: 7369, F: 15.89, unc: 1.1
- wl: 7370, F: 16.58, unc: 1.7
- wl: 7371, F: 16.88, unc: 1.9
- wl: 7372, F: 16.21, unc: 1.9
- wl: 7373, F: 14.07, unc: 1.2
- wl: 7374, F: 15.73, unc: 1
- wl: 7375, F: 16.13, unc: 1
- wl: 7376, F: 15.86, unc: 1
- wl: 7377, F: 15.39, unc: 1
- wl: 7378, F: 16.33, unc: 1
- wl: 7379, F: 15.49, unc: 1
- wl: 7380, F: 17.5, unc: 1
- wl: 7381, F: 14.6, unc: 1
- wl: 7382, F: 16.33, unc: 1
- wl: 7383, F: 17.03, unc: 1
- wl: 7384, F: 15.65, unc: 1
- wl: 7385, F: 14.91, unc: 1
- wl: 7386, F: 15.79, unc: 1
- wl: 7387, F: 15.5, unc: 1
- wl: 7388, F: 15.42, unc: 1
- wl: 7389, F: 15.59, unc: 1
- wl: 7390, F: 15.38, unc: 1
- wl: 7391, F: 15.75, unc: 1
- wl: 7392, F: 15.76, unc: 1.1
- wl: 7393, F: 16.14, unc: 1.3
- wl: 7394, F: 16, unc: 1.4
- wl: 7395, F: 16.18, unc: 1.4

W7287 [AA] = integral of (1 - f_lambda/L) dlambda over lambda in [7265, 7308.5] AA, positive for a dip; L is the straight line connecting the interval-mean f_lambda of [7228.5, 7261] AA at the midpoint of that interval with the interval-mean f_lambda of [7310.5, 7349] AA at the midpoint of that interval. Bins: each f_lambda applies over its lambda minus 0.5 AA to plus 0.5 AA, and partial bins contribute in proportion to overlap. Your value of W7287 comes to 1.15 AA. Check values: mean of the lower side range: 17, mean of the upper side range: 16.4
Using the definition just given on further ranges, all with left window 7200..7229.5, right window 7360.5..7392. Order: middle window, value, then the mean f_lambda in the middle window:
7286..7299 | 0.2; 16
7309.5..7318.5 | -0.1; 16.4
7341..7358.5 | -0.4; 16.4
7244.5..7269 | -0.3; 16.5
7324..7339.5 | -0.4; 16.5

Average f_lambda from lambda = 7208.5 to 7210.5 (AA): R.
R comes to 16.7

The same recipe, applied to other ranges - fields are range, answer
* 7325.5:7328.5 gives 16.8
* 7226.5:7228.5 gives 16.9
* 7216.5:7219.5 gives 16.2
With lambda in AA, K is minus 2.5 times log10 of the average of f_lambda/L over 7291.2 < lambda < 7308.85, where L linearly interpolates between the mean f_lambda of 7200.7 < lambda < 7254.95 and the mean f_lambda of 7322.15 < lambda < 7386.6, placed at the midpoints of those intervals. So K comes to 0.04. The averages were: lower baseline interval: 16.8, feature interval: 15.9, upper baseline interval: 16.2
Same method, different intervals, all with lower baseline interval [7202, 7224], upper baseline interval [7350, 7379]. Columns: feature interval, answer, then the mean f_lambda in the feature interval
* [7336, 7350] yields -0.002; 16.2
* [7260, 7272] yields 0.000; 16.4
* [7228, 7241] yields -0.044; 17.1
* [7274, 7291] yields -0.014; 16.5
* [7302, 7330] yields 0.005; 16.2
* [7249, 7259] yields -0.030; 16.8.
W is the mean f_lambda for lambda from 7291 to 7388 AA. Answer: 16.1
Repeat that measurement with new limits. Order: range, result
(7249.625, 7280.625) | 16.6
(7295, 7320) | 16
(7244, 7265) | 16.7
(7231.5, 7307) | 16.6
